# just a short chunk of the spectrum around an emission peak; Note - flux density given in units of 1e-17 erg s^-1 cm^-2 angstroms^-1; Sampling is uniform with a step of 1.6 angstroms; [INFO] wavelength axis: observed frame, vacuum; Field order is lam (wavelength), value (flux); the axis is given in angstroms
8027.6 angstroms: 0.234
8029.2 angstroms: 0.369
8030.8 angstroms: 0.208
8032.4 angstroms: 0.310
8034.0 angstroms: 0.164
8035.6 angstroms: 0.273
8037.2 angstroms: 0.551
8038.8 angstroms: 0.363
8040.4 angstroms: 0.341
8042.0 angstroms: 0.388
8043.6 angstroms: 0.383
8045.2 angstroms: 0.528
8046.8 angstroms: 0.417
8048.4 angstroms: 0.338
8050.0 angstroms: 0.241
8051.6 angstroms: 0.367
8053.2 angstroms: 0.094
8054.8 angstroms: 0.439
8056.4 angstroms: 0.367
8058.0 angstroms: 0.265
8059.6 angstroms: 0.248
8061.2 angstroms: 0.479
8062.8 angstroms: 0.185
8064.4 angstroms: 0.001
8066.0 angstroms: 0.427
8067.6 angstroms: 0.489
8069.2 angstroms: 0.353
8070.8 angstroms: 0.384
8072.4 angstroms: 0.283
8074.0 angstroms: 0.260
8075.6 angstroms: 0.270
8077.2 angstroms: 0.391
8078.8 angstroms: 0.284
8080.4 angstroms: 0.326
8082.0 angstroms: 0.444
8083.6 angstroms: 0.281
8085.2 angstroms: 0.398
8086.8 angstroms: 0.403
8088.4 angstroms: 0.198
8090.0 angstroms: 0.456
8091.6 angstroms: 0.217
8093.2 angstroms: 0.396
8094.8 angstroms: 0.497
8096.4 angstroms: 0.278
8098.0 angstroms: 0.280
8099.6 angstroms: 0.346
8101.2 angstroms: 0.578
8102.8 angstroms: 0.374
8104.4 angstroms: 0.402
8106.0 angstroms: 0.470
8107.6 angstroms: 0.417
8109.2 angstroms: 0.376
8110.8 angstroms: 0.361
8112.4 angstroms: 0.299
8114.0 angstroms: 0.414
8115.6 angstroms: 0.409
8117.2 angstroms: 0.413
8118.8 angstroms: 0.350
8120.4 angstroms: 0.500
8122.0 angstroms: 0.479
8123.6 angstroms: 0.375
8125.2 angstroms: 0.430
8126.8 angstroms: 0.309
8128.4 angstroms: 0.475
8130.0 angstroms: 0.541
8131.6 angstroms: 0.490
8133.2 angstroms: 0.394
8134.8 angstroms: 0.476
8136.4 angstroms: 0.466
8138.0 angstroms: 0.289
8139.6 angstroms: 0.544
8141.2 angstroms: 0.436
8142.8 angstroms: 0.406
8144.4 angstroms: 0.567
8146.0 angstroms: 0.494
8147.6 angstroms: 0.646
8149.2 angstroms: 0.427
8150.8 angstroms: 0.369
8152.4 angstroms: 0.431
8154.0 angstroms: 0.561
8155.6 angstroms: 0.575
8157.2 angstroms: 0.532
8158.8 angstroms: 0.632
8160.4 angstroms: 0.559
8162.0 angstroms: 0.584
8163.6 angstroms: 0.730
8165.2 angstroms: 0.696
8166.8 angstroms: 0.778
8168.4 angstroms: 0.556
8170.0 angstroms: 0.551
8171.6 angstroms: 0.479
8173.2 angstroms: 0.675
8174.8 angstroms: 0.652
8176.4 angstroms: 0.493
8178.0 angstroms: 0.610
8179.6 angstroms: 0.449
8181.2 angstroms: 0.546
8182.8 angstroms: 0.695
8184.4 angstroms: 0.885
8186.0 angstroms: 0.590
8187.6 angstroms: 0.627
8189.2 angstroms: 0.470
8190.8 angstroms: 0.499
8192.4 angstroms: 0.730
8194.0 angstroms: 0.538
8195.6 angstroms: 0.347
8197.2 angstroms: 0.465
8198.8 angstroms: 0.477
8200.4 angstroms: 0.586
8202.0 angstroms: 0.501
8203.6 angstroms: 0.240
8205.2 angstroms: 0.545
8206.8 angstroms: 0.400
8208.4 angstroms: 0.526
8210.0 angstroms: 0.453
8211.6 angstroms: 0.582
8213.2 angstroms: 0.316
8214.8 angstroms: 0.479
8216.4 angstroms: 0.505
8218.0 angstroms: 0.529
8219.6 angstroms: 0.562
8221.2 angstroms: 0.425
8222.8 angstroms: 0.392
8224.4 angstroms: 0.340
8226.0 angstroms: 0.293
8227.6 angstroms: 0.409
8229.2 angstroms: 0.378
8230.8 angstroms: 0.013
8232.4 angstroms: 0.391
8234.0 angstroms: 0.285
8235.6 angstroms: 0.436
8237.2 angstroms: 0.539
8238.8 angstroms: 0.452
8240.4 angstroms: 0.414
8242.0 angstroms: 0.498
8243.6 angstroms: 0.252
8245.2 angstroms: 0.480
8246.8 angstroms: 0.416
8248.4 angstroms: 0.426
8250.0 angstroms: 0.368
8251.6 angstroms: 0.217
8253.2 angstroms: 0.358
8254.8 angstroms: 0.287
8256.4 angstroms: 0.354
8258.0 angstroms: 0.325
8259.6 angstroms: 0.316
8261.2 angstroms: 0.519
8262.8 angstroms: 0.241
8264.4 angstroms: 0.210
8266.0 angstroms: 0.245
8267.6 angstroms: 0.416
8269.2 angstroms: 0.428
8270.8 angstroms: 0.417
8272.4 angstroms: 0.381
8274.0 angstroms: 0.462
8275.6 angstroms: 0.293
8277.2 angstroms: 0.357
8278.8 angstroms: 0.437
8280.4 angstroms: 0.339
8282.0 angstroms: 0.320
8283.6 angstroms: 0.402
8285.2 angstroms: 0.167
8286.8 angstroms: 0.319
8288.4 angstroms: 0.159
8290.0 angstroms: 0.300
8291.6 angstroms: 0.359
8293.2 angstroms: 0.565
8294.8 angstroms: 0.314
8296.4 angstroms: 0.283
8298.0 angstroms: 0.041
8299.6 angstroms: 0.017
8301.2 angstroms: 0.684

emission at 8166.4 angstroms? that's Mg II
